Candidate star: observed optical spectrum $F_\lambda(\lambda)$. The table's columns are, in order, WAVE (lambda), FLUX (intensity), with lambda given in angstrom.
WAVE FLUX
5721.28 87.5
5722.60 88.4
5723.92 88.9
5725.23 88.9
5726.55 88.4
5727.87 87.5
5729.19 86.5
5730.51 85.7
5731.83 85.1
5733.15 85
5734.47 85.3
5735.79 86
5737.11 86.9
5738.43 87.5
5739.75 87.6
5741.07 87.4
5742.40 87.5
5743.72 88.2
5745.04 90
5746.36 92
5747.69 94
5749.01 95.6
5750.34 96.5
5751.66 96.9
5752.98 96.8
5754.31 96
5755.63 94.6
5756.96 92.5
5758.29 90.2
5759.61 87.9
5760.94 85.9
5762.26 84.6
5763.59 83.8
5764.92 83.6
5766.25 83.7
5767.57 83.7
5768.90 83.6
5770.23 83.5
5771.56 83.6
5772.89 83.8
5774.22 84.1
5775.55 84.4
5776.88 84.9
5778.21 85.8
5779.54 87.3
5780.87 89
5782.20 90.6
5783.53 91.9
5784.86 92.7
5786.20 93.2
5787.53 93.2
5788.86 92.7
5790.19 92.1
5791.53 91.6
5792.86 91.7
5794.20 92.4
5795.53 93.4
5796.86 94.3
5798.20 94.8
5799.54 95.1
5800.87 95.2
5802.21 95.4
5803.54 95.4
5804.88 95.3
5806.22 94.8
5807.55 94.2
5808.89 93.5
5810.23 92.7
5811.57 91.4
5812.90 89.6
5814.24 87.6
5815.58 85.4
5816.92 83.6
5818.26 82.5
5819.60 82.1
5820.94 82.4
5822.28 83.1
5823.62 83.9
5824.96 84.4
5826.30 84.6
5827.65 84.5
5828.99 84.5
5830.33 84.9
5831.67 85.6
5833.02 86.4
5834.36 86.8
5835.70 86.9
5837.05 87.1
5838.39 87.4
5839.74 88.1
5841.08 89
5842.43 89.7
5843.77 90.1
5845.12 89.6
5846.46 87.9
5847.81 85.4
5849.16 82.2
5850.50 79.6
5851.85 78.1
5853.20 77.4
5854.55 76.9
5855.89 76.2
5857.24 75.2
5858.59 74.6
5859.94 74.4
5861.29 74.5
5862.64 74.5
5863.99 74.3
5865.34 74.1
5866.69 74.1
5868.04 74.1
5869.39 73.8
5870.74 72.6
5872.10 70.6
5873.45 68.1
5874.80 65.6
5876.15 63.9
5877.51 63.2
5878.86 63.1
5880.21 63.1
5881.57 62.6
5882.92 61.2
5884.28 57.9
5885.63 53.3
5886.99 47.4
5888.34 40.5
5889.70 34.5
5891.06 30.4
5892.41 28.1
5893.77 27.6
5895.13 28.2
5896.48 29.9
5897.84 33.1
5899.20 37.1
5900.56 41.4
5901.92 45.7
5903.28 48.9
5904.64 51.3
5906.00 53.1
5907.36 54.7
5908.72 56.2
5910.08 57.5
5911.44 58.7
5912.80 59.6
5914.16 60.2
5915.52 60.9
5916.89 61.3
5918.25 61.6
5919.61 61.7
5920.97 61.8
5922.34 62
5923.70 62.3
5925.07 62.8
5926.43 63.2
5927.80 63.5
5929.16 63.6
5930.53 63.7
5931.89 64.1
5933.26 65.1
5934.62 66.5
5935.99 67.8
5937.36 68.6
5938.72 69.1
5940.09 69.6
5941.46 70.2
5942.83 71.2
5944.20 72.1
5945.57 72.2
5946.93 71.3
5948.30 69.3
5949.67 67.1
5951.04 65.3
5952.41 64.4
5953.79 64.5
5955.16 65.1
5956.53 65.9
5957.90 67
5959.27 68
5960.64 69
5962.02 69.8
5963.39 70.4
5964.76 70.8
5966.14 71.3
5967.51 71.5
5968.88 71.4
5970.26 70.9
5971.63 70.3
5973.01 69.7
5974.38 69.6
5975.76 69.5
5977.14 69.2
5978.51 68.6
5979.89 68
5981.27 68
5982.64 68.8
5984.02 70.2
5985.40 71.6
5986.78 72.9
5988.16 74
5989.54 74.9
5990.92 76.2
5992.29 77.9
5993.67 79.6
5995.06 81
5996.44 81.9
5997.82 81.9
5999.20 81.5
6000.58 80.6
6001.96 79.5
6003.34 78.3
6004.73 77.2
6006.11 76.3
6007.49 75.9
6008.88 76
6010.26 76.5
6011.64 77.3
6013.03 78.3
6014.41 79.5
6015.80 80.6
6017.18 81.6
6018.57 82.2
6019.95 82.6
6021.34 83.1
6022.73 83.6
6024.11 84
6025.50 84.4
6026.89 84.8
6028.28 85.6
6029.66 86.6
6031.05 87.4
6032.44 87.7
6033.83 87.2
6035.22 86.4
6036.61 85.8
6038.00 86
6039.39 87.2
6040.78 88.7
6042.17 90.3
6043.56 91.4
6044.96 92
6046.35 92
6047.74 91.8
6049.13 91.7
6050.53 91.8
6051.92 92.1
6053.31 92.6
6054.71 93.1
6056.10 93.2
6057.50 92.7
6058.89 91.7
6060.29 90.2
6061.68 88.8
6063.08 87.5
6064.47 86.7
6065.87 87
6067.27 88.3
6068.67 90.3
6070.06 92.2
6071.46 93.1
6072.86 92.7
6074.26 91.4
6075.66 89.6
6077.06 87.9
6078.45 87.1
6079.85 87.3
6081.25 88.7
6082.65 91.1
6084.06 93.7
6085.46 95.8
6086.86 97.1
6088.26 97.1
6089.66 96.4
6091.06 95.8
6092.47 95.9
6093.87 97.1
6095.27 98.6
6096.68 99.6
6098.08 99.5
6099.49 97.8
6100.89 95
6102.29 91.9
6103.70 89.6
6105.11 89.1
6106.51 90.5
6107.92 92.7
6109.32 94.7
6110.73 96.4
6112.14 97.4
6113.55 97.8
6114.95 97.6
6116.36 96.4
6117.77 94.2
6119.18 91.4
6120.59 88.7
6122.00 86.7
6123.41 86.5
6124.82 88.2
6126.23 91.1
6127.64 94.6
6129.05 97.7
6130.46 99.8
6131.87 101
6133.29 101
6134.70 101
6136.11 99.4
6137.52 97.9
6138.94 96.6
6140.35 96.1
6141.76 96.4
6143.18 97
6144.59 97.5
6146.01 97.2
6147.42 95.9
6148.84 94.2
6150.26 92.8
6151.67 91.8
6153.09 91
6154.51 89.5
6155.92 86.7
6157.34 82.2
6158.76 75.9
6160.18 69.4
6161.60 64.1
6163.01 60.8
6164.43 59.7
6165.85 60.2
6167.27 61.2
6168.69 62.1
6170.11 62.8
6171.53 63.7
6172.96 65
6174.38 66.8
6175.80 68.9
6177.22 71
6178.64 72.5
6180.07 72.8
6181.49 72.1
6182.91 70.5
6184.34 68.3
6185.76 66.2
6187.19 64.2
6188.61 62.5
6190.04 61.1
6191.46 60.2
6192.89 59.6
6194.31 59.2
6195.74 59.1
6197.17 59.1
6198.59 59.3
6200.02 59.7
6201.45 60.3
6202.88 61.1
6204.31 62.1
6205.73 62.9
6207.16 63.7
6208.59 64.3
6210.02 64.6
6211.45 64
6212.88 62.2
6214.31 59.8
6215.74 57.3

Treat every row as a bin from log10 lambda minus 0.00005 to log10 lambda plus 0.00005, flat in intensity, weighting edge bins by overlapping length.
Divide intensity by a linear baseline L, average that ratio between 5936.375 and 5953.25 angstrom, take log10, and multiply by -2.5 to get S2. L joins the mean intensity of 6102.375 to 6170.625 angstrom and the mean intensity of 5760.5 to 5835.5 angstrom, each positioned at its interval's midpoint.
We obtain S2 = 0.267 mag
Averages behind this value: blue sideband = 88.3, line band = 69.1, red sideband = 88.5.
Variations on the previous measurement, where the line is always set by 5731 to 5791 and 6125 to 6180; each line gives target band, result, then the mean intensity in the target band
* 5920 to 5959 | 0.28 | 66.4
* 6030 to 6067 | -0.06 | 89.7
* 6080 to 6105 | -0.13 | 95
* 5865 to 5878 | 0.24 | 70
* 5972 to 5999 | 0.17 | 73.4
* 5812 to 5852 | 0.03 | 85.6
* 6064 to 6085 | -0.07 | 89.9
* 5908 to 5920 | 0.40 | 59.7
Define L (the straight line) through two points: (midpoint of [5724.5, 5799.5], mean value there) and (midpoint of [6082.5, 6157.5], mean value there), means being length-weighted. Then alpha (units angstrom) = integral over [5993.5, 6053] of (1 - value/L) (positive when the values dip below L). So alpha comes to 5.8 angstrom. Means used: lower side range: 89.1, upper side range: 94.7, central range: 84.1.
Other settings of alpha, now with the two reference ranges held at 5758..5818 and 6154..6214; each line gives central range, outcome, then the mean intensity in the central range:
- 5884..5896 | 6.55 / 37.9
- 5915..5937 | 4.82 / 63.3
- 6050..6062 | -3.04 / 91.9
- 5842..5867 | 1.78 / 79.4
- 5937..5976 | 5.00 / 69.1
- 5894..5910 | 7.53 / 43.7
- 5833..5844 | -0.20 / 88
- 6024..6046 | -3.77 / 87.4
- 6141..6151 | -4.11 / 95.9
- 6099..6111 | -3.84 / 92.9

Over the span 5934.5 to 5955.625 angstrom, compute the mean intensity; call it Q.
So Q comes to 68.5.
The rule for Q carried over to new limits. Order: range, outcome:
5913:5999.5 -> 68.9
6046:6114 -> 92.7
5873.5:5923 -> 51.5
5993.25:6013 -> 78.8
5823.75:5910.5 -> 67.1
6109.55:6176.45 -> 86.2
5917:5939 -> 64.1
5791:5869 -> 85.5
